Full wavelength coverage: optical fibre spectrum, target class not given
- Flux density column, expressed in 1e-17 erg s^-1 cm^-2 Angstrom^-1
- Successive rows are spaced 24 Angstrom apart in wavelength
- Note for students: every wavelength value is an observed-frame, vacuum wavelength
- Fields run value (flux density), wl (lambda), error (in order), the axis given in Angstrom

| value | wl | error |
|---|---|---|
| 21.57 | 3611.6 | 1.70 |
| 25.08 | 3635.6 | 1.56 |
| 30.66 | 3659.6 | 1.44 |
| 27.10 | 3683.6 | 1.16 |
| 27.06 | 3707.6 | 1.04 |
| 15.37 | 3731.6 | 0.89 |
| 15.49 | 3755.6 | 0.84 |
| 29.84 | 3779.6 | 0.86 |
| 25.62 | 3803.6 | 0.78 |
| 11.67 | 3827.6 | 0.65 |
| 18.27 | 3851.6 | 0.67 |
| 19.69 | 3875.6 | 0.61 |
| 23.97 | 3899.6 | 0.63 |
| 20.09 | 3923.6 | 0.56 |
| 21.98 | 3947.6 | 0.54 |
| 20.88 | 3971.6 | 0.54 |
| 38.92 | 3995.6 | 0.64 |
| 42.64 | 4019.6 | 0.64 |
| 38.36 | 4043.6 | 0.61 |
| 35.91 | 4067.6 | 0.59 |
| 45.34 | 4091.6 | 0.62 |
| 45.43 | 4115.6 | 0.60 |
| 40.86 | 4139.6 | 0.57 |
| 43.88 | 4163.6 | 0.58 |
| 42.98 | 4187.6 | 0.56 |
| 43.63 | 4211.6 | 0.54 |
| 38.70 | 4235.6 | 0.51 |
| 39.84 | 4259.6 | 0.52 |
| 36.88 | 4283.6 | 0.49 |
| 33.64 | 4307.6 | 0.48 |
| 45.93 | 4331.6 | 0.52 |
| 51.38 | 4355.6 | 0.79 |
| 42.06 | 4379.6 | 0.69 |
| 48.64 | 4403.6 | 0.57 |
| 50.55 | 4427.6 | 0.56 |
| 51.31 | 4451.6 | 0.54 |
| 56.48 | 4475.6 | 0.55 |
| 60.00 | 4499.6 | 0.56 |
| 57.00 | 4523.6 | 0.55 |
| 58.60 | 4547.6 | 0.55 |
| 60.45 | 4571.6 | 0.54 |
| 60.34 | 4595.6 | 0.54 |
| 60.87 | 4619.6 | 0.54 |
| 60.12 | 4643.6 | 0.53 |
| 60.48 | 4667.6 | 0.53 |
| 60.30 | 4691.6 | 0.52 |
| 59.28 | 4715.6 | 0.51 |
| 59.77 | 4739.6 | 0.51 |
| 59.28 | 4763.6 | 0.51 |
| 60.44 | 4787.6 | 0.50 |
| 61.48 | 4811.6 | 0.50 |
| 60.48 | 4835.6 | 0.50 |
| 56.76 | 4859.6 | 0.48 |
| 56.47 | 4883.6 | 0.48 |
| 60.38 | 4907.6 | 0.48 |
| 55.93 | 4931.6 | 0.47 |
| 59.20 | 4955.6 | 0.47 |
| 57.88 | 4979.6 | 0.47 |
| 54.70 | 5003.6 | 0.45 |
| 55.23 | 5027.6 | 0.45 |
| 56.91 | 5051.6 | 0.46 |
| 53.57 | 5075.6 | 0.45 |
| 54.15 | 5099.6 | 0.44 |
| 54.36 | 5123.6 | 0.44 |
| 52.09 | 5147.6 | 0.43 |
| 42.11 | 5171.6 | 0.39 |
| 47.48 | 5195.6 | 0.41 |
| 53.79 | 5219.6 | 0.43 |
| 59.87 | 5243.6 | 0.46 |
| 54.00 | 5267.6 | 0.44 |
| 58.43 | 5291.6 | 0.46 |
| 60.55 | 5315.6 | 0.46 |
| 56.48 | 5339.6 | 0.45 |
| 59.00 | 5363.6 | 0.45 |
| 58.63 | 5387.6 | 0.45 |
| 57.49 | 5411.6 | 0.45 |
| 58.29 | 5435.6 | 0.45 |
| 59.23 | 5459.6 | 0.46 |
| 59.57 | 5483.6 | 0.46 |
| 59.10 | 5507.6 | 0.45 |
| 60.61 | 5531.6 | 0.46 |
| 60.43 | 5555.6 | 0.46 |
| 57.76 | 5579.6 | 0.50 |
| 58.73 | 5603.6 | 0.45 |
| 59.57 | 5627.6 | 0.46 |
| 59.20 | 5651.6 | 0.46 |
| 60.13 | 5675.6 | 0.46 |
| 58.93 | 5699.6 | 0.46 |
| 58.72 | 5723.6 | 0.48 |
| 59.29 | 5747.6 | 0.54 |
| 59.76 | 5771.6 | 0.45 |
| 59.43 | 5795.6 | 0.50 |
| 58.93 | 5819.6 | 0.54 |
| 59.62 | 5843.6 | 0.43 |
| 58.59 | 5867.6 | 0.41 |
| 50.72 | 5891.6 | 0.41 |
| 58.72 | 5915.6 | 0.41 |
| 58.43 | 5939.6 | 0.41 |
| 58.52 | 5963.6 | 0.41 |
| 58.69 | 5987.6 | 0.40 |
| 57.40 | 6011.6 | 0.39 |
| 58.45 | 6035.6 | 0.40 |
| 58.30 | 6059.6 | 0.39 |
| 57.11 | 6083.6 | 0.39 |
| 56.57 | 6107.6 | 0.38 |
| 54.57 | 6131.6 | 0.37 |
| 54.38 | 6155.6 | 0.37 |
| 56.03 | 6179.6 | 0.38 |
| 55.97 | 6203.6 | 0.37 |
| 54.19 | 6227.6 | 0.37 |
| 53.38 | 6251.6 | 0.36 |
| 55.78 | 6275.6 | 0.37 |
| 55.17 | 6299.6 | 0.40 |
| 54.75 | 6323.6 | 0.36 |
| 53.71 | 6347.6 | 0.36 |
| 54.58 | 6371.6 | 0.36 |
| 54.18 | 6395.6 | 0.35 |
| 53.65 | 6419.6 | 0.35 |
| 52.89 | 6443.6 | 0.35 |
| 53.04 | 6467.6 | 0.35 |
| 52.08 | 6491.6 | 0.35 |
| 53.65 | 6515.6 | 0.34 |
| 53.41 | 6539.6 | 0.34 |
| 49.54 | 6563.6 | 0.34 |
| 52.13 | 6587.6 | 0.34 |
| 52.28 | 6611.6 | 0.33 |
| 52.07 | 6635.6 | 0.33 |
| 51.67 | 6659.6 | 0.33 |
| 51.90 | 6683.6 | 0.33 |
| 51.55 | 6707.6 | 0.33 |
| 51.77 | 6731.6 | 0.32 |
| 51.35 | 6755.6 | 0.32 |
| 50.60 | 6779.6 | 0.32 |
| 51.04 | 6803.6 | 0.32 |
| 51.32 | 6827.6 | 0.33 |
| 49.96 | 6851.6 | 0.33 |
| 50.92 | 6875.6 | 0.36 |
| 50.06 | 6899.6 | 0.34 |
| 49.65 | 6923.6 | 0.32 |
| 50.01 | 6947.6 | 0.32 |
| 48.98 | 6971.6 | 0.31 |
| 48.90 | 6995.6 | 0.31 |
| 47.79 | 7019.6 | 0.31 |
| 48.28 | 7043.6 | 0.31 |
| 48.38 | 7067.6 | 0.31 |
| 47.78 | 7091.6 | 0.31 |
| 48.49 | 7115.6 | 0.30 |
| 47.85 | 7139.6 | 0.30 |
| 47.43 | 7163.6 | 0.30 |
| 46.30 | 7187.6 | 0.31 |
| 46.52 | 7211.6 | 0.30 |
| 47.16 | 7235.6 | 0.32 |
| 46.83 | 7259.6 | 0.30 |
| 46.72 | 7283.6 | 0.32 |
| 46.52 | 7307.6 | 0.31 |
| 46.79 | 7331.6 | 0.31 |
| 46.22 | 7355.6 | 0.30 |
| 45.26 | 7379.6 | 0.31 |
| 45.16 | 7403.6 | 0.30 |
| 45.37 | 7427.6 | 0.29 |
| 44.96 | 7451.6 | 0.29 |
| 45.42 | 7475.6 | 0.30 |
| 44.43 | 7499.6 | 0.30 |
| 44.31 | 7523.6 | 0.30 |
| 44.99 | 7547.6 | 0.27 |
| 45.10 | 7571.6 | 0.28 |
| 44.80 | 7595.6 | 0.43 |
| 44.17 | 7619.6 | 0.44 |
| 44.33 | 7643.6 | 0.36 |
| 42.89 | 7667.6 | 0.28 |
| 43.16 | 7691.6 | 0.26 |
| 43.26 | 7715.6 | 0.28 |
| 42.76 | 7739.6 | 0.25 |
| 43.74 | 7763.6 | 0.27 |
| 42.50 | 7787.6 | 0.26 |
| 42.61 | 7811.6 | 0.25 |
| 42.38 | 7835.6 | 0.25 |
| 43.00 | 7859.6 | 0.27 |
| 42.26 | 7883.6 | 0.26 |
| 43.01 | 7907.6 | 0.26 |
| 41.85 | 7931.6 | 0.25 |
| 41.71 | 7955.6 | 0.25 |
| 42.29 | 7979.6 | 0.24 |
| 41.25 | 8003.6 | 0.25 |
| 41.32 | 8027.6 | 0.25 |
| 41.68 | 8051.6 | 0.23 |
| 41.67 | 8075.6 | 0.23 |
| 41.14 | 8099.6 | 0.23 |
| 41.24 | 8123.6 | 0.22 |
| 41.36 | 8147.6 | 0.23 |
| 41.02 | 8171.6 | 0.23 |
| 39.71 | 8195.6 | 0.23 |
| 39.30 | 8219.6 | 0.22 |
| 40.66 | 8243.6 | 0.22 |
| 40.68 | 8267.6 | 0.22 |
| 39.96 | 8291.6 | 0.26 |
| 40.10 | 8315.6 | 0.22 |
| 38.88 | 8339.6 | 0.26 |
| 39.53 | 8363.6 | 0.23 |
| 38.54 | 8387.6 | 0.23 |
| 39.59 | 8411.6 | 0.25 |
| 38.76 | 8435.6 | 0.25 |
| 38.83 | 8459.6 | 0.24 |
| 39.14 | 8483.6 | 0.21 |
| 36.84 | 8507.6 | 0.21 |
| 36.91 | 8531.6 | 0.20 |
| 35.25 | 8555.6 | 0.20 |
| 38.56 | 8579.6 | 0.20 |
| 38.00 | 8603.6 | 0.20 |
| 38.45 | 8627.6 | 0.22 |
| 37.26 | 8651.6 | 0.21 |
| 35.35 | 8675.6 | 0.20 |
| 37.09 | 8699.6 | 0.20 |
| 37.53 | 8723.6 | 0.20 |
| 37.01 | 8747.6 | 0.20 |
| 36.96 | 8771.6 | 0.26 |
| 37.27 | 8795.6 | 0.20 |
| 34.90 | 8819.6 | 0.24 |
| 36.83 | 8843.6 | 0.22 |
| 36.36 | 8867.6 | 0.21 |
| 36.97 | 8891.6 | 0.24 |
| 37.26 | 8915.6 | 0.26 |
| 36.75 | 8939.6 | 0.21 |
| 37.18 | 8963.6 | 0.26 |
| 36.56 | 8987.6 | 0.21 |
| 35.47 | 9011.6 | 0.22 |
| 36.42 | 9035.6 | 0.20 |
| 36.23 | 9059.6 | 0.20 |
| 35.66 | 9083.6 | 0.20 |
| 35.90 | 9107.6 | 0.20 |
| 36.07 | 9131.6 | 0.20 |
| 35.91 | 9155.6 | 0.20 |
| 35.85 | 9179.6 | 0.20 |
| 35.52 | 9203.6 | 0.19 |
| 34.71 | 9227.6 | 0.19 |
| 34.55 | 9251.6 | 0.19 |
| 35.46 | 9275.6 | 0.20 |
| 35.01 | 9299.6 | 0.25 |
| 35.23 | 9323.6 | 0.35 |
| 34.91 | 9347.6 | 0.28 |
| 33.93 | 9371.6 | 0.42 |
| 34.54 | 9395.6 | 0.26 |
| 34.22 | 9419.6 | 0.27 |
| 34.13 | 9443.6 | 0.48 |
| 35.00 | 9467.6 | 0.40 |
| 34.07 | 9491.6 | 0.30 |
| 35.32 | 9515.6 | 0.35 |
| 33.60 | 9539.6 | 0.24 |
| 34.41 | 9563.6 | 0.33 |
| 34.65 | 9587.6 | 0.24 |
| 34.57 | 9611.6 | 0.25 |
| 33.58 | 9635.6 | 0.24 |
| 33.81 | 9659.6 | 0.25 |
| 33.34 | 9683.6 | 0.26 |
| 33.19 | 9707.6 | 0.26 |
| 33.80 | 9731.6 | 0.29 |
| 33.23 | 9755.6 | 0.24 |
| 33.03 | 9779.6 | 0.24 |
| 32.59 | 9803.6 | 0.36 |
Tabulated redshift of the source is 0.000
